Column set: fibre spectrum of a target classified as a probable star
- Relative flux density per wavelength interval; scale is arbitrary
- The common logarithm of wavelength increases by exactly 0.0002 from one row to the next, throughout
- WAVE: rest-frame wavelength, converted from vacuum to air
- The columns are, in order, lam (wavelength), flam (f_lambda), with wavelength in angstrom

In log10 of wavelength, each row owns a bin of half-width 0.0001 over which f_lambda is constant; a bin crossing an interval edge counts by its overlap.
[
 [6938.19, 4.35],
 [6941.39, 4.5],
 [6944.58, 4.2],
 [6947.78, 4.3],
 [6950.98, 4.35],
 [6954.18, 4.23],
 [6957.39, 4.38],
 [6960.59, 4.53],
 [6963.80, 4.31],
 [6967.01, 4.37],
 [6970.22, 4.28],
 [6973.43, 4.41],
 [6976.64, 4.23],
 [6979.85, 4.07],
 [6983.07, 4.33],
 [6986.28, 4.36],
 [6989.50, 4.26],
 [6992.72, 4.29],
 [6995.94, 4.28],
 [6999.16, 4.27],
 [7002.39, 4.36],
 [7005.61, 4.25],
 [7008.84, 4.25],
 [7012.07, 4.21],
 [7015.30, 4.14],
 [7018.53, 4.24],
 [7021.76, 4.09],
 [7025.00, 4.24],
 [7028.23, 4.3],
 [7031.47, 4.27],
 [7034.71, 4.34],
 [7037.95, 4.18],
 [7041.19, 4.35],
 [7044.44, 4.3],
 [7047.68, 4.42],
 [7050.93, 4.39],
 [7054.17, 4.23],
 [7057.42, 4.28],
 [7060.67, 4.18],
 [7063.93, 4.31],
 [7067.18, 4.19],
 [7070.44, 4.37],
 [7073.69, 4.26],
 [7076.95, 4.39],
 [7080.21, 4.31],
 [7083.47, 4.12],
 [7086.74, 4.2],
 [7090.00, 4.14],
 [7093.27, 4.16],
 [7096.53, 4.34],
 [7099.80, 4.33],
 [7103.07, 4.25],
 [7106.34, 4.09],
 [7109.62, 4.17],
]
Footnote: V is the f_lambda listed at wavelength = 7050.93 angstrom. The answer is 4.39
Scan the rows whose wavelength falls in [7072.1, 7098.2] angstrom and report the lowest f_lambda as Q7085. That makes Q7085 4.12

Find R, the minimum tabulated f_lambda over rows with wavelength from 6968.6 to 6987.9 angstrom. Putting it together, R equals 4.07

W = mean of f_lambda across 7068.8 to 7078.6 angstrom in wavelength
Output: 4.34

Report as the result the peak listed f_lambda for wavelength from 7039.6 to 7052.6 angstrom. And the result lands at 4.42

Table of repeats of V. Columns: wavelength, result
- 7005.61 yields 4.25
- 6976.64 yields 4.23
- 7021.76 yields 4.09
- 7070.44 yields 4.37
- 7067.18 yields 4.19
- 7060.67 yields 4.18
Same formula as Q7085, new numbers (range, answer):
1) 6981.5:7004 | 4.26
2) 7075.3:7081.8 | 4.31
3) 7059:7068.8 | 4.18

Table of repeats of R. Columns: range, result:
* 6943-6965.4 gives 4.2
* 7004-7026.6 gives 4.09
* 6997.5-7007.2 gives 4.25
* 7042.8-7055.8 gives 4.23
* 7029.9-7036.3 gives 4.27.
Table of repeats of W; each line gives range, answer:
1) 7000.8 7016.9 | 4.24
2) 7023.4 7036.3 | 4.29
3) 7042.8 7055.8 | 4.34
